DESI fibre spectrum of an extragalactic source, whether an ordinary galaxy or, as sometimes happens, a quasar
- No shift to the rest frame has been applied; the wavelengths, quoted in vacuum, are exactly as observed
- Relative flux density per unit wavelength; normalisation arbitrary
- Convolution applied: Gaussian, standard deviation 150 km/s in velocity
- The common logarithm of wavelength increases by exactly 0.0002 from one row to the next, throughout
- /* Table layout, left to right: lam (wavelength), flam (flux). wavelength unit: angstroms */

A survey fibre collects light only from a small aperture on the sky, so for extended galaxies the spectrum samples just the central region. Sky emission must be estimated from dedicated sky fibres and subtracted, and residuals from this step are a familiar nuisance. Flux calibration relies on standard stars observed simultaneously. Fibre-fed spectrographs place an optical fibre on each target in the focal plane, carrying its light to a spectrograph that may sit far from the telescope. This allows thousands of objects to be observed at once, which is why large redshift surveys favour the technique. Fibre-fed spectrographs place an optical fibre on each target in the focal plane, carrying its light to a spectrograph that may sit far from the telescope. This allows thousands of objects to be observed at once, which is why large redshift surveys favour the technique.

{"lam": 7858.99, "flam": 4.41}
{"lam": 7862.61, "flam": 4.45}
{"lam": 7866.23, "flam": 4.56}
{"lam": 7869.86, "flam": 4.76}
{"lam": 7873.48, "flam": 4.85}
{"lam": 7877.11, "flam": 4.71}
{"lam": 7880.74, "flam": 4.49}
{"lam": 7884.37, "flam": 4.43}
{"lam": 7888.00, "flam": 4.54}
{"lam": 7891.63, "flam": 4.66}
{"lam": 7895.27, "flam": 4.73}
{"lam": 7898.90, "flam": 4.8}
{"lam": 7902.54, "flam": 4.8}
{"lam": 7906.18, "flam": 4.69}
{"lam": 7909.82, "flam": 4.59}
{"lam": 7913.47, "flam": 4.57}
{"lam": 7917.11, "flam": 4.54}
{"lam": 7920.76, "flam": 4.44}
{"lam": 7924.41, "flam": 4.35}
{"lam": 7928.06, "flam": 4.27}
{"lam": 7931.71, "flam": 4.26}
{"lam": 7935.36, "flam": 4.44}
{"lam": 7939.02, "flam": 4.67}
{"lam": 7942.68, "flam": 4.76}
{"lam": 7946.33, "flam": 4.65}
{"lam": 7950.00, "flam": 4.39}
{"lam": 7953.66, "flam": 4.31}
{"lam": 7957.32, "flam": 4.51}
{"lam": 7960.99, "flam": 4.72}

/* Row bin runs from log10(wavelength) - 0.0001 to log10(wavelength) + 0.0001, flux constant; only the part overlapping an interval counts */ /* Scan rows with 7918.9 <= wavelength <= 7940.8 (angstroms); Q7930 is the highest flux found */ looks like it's 4.67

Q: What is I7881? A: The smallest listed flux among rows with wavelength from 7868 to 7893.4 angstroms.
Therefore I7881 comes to 4.43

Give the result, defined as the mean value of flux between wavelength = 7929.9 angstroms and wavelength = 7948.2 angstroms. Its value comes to 4.55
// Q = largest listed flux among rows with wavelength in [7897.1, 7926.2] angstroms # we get 4.8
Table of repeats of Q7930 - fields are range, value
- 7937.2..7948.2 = 4.76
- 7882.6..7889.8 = 4.54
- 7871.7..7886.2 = 4.85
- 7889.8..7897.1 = 4.73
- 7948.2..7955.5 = 4.39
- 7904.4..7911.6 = 4.69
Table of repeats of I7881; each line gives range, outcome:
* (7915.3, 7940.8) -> 4.26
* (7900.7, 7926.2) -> 4.35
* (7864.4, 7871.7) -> 4.56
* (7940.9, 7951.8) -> 4.39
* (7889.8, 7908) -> 4.66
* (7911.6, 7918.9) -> 4.54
